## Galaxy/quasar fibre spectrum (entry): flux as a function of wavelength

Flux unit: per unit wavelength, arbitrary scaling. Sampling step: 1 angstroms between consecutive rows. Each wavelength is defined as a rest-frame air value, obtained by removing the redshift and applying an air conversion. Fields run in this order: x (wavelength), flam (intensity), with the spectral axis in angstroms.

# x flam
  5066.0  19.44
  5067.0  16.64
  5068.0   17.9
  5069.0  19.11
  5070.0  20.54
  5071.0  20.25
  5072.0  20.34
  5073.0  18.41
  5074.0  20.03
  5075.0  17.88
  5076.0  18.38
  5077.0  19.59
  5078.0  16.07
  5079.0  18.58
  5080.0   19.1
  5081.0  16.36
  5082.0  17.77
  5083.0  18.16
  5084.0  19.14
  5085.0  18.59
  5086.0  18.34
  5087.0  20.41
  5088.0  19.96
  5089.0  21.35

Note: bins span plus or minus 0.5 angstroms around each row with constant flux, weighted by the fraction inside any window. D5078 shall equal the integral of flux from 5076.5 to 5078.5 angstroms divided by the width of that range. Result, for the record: 17.8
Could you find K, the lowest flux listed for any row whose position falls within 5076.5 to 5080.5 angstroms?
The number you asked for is 16.07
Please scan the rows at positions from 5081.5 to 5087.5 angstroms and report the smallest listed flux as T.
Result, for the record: 17.77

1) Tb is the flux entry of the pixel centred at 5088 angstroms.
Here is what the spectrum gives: 19.96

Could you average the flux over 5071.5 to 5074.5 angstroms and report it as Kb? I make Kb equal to 19.6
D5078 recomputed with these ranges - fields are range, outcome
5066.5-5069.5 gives 17.9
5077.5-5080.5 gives 17.9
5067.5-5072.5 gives 19.6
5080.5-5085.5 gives 18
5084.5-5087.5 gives 19.1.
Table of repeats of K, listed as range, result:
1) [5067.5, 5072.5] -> 17.9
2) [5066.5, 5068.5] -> 16.64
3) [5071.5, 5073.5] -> 18.41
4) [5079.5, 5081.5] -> 16.36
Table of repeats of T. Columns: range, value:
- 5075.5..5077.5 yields 18.38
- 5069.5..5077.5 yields 17.88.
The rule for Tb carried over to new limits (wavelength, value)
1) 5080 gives 19.1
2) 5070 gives 20.54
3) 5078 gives 16.07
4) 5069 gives 19.11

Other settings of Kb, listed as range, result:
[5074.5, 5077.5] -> 18.6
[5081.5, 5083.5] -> 18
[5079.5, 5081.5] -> 17.7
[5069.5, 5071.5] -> 20.4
